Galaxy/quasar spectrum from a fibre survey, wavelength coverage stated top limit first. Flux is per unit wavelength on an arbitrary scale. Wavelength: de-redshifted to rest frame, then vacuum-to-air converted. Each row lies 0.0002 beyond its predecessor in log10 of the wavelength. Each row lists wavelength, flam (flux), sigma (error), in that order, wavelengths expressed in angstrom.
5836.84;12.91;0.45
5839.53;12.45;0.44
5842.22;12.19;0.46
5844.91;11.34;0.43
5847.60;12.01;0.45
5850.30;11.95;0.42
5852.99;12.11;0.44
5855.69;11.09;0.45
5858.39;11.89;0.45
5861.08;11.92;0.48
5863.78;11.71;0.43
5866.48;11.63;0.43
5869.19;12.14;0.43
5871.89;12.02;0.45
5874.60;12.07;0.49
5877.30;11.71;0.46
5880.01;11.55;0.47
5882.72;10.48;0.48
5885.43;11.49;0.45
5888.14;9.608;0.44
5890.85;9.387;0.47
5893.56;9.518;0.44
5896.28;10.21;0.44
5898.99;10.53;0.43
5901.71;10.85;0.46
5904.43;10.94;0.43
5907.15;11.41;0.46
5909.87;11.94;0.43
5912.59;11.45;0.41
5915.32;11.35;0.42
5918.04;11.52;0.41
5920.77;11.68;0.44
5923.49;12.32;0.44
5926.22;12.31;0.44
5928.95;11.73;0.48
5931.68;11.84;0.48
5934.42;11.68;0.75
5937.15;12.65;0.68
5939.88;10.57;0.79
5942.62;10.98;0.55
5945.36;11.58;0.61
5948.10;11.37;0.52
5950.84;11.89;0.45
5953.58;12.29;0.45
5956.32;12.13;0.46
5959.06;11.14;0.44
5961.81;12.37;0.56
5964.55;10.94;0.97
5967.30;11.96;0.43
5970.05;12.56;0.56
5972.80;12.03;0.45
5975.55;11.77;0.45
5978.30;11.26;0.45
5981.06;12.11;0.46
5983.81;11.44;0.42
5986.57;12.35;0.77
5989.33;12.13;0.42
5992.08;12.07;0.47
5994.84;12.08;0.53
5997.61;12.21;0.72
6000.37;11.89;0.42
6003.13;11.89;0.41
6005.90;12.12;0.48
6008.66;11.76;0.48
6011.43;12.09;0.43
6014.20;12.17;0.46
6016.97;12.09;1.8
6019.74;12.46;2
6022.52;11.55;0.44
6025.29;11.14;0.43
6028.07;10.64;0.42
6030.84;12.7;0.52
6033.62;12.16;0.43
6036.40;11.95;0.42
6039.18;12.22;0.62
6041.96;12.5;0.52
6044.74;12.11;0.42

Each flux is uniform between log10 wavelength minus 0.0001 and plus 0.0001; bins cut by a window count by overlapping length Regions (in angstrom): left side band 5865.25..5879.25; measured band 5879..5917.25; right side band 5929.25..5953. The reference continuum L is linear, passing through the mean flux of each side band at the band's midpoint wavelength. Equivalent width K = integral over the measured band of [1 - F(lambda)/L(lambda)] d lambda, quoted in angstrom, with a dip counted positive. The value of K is 3.3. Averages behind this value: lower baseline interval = 11.9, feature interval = 10.8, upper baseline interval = 11.6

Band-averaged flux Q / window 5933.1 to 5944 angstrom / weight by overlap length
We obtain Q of 11.5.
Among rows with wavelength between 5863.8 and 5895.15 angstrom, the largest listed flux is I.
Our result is 12.14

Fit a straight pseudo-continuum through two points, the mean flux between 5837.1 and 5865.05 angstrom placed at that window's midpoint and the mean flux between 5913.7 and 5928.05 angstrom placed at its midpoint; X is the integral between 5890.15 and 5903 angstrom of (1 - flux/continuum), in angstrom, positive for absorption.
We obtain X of 1.9 angstrom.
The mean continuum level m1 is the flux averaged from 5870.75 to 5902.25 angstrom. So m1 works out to 10.8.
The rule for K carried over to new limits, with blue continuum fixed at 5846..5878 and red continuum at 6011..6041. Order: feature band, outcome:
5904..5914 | 0.33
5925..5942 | 0.18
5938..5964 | 0.66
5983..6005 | -0.21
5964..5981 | 0.12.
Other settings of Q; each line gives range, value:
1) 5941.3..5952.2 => 11.5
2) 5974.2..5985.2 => 11.6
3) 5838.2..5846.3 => 12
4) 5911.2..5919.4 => 11.4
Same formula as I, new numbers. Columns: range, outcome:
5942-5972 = 12.56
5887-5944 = 12.65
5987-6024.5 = 12.46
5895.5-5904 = 10.85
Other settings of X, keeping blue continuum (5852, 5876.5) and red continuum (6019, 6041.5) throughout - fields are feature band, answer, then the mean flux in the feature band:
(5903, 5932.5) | 0.4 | 11.7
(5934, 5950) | 0.5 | 11.5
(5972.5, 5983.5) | 0.1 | 11.7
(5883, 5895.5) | 1.9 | 10.1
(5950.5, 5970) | 0.0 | 11.9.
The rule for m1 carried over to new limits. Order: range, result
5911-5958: 11.7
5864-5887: 11.6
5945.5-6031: 11.9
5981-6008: 12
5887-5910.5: 10.5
